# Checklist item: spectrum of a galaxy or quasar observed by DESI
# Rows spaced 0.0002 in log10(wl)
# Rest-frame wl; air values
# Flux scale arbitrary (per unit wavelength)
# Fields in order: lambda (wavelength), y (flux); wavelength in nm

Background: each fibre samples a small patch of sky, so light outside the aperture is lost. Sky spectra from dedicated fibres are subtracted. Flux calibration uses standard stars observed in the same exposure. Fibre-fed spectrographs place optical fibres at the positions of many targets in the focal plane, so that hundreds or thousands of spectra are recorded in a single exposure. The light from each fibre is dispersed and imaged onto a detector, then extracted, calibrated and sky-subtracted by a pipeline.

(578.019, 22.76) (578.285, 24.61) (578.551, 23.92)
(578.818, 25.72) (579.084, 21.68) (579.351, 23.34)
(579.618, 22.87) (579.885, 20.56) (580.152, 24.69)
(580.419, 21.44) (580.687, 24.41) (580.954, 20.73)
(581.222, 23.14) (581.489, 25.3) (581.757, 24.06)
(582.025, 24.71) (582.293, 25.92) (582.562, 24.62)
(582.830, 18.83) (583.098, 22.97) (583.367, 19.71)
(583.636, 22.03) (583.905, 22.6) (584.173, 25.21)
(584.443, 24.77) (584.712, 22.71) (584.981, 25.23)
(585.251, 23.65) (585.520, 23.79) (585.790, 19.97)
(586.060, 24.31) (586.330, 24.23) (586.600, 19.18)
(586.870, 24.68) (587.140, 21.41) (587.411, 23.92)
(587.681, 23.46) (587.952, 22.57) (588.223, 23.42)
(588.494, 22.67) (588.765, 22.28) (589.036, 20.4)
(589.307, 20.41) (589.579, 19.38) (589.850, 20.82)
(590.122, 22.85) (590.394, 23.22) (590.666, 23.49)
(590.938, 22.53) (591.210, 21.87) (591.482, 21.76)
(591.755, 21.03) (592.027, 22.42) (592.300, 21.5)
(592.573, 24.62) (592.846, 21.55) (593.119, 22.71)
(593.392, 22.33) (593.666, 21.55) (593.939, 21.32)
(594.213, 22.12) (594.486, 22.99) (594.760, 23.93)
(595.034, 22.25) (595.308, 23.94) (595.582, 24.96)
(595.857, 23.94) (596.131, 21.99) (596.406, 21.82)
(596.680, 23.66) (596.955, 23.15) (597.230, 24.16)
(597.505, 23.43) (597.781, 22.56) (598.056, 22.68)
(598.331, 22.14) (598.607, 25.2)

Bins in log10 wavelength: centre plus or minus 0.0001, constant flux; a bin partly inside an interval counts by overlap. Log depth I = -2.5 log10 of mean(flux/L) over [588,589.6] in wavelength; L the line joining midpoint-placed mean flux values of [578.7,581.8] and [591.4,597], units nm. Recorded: 0.059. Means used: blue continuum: 23.1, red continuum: 22.6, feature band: 21.6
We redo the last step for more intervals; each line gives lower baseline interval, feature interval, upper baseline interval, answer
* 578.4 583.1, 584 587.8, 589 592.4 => -0.040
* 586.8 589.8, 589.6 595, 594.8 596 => 0.037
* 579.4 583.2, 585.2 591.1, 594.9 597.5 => 0.041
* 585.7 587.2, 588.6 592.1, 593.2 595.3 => 0.035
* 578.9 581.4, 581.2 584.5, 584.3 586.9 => -0.020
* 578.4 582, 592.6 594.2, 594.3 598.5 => 0.053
